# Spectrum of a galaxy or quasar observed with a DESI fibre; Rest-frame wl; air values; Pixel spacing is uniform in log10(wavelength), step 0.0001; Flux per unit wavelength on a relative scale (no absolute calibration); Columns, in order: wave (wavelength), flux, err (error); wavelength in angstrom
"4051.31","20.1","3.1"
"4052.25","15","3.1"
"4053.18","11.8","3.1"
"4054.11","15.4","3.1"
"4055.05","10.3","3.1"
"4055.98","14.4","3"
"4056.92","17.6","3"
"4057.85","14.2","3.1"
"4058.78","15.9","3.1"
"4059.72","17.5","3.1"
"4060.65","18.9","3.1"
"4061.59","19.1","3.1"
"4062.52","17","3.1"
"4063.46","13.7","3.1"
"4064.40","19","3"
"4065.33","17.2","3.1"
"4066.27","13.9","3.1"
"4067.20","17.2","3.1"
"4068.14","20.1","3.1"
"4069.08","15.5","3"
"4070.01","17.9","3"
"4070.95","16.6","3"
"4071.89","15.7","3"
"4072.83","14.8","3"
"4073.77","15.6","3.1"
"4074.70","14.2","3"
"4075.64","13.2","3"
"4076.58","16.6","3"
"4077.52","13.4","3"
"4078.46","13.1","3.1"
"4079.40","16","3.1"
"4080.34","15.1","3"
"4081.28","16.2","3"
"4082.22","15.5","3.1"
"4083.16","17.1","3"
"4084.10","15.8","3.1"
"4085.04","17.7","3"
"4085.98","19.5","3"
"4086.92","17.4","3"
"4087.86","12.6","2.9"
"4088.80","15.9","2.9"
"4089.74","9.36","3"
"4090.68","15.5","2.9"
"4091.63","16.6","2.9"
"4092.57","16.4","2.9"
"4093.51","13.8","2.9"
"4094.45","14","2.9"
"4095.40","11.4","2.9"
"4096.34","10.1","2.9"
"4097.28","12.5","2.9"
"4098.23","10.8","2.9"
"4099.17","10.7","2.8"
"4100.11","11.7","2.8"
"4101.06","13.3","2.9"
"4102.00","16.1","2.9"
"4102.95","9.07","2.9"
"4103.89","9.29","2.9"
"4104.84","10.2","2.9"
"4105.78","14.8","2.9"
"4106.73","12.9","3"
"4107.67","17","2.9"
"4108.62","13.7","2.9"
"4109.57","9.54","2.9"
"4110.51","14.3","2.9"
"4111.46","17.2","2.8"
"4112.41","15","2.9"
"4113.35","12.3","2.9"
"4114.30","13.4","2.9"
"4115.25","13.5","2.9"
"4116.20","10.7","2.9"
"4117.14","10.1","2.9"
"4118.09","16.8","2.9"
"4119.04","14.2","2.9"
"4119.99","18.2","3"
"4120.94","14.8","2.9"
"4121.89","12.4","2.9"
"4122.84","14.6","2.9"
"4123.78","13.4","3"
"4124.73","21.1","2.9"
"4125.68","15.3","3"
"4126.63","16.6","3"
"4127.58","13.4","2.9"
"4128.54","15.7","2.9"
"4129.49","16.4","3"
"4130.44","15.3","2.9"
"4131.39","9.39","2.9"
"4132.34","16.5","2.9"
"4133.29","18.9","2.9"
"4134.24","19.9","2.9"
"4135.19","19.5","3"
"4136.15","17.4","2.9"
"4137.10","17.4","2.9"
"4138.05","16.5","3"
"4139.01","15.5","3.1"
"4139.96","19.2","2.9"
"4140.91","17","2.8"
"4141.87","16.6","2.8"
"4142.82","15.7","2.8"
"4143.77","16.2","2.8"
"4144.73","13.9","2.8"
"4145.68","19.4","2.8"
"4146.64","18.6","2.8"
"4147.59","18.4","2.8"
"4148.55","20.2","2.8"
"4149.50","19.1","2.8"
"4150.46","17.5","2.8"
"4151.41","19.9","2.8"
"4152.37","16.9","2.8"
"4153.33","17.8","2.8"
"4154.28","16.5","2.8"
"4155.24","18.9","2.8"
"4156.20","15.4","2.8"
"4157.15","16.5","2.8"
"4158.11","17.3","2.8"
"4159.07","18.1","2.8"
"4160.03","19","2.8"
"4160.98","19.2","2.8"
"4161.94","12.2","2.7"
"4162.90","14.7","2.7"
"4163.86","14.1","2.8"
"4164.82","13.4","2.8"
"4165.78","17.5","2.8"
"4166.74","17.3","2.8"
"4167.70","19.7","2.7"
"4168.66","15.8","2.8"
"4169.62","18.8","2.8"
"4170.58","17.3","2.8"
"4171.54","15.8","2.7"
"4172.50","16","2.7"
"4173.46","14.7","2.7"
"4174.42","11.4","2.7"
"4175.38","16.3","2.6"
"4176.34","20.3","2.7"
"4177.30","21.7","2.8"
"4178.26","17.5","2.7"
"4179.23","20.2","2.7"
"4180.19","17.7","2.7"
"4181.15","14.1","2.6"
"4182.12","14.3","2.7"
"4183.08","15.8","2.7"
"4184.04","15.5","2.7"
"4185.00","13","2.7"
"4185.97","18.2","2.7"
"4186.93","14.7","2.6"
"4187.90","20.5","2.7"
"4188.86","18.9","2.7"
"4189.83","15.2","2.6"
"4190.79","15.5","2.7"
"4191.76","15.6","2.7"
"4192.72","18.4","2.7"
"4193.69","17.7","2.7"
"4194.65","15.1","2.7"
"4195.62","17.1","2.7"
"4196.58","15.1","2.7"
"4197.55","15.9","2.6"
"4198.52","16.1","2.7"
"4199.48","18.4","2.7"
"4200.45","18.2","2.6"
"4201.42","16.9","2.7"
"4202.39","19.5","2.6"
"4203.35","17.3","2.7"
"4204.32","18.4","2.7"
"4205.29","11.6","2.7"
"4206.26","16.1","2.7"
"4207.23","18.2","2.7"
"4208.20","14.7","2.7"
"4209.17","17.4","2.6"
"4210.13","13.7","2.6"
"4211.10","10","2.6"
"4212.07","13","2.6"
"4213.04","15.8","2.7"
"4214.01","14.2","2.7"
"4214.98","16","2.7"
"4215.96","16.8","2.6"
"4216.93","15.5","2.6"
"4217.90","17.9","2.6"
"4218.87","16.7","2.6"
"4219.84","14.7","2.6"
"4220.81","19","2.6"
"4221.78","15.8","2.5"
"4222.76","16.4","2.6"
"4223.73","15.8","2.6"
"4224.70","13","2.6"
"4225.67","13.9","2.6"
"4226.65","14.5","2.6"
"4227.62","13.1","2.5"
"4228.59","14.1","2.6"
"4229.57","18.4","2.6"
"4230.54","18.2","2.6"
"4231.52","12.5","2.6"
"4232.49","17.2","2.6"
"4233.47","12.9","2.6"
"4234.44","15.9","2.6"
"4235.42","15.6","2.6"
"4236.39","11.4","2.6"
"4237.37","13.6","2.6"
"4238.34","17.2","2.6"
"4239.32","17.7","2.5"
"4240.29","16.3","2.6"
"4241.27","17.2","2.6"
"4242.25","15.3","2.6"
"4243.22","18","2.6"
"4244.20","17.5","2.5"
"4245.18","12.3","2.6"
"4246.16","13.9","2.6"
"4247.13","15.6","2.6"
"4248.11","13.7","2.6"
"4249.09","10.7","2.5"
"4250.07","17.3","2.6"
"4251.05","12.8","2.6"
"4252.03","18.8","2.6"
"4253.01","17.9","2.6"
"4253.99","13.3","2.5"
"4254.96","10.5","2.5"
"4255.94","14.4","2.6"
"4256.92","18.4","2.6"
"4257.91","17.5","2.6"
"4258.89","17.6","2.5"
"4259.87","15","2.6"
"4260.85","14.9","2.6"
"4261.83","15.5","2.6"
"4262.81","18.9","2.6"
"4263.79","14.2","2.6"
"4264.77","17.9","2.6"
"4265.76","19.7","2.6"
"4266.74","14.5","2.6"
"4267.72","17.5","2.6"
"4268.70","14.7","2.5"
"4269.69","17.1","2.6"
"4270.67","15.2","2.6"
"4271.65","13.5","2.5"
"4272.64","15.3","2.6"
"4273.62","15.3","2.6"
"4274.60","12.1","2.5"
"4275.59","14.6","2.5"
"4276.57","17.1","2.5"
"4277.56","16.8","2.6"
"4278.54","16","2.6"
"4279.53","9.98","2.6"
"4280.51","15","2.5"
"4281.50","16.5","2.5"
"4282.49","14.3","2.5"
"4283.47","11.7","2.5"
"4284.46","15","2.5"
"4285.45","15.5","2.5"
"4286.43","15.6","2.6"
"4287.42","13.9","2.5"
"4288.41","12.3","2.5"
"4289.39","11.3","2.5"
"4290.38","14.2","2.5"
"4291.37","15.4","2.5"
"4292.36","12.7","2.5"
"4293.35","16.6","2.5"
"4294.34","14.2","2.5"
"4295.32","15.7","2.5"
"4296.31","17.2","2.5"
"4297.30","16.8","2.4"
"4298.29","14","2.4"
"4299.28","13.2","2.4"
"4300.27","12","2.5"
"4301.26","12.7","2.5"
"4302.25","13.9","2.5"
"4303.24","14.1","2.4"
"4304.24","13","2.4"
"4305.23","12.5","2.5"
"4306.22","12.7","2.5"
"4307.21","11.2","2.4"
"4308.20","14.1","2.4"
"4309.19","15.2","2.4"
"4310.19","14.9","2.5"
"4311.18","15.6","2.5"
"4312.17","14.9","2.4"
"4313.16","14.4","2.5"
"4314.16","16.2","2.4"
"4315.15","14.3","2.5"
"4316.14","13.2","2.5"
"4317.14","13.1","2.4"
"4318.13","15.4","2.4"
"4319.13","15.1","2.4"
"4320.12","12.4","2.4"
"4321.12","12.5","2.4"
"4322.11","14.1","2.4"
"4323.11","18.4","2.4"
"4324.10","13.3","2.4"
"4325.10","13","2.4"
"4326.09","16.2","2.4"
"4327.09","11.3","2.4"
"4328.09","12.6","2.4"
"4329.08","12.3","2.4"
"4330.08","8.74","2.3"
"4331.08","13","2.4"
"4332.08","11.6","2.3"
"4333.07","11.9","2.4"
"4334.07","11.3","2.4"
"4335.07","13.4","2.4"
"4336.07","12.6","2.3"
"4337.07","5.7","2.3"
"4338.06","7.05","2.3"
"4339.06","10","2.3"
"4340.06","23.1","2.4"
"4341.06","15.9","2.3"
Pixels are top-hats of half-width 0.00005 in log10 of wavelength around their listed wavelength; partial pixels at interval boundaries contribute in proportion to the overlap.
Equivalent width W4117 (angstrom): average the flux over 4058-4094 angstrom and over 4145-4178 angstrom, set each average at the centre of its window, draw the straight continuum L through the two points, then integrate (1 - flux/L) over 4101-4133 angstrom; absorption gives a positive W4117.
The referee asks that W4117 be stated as 4.8 angstrom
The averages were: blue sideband 15.9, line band 14.1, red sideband 17.2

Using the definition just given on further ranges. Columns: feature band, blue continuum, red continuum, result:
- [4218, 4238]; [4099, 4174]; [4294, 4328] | -0.4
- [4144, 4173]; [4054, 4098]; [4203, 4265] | -3.2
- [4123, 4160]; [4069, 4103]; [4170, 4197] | -3.1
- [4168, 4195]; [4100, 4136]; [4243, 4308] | -3.9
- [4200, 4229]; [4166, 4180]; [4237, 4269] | 1.6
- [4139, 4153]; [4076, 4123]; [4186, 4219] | -2.5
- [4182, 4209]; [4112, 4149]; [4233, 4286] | -1.6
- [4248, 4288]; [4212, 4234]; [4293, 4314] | -1.3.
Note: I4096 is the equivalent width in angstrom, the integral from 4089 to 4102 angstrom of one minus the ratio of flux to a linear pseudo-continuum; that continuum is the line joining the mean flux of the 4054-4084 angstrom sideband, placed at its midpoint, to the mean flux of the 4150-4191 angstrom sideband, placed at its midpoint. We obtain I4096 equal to 2.5 angstrom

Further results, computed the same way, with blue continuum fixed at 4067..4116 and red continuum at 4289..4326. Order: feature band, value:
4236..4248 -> -1.1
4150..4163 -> -2.7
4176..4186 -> -1.9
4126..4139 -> -1.8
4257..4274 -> -2.4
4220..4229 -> -0.5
